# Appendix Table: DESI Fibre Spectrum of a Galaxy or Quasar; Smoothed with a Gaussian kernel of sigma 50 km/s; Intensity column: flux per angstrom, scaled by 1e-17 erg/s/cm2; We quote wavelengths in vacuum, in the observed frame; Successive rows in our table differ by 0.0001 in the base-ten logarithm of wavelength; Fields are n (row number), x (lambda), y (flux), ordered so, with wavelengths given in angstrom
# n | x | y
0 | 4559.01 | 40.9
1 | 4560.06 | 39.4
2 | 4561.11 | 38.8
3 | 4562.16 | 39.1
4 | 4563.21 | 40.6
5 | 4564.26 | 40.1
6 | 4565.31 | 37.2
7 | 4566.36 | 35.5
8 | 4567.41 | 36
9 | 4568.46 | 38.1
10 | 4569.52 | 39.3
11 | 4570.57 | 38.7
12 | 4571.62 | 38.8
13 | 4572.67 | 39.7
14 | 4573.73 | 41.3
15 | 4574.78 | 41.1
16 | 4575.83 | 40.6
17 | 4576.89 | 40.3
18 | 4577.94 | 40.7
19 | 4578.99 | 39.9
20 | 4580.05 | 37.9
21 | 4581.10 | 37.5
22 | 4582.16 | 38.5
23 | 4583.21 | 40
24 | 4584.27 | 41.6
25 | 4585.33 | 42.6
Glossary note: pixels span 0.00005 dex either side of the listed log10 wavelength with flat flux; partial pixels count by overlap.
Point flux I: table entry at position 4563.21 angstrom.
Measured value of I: 40.6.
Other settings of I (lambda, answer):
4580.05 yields 37.9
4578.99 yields 39.9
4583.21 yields 40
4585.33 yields 42.6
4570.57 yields 38.7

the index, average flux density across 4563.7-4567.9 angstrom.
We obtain 37.3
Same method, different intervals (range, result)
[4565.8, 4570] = 37.2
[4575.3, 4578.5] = 40.6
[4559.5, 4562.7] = 39.1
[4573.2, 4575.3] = 41.2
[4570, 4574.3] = 39.7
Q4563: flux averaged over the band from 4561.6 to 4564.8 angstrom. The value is 39.9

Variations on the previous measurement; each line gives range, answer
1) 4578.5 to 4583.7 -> 38.7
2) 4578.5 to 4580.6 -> 38.8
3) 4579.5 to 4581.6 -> 37.7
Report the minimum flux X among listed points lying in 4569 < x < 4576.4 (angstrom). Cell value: 38.7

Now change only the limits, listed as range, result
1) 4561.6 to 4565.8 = 37.2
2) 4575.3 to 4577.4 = 40.3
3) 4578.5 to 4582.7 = 37.5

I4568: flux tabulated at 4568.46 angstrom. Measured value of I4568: 38.1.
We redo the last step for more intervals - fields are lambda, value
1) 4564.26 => 40.1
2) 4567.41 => 36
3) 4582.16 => 38.5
